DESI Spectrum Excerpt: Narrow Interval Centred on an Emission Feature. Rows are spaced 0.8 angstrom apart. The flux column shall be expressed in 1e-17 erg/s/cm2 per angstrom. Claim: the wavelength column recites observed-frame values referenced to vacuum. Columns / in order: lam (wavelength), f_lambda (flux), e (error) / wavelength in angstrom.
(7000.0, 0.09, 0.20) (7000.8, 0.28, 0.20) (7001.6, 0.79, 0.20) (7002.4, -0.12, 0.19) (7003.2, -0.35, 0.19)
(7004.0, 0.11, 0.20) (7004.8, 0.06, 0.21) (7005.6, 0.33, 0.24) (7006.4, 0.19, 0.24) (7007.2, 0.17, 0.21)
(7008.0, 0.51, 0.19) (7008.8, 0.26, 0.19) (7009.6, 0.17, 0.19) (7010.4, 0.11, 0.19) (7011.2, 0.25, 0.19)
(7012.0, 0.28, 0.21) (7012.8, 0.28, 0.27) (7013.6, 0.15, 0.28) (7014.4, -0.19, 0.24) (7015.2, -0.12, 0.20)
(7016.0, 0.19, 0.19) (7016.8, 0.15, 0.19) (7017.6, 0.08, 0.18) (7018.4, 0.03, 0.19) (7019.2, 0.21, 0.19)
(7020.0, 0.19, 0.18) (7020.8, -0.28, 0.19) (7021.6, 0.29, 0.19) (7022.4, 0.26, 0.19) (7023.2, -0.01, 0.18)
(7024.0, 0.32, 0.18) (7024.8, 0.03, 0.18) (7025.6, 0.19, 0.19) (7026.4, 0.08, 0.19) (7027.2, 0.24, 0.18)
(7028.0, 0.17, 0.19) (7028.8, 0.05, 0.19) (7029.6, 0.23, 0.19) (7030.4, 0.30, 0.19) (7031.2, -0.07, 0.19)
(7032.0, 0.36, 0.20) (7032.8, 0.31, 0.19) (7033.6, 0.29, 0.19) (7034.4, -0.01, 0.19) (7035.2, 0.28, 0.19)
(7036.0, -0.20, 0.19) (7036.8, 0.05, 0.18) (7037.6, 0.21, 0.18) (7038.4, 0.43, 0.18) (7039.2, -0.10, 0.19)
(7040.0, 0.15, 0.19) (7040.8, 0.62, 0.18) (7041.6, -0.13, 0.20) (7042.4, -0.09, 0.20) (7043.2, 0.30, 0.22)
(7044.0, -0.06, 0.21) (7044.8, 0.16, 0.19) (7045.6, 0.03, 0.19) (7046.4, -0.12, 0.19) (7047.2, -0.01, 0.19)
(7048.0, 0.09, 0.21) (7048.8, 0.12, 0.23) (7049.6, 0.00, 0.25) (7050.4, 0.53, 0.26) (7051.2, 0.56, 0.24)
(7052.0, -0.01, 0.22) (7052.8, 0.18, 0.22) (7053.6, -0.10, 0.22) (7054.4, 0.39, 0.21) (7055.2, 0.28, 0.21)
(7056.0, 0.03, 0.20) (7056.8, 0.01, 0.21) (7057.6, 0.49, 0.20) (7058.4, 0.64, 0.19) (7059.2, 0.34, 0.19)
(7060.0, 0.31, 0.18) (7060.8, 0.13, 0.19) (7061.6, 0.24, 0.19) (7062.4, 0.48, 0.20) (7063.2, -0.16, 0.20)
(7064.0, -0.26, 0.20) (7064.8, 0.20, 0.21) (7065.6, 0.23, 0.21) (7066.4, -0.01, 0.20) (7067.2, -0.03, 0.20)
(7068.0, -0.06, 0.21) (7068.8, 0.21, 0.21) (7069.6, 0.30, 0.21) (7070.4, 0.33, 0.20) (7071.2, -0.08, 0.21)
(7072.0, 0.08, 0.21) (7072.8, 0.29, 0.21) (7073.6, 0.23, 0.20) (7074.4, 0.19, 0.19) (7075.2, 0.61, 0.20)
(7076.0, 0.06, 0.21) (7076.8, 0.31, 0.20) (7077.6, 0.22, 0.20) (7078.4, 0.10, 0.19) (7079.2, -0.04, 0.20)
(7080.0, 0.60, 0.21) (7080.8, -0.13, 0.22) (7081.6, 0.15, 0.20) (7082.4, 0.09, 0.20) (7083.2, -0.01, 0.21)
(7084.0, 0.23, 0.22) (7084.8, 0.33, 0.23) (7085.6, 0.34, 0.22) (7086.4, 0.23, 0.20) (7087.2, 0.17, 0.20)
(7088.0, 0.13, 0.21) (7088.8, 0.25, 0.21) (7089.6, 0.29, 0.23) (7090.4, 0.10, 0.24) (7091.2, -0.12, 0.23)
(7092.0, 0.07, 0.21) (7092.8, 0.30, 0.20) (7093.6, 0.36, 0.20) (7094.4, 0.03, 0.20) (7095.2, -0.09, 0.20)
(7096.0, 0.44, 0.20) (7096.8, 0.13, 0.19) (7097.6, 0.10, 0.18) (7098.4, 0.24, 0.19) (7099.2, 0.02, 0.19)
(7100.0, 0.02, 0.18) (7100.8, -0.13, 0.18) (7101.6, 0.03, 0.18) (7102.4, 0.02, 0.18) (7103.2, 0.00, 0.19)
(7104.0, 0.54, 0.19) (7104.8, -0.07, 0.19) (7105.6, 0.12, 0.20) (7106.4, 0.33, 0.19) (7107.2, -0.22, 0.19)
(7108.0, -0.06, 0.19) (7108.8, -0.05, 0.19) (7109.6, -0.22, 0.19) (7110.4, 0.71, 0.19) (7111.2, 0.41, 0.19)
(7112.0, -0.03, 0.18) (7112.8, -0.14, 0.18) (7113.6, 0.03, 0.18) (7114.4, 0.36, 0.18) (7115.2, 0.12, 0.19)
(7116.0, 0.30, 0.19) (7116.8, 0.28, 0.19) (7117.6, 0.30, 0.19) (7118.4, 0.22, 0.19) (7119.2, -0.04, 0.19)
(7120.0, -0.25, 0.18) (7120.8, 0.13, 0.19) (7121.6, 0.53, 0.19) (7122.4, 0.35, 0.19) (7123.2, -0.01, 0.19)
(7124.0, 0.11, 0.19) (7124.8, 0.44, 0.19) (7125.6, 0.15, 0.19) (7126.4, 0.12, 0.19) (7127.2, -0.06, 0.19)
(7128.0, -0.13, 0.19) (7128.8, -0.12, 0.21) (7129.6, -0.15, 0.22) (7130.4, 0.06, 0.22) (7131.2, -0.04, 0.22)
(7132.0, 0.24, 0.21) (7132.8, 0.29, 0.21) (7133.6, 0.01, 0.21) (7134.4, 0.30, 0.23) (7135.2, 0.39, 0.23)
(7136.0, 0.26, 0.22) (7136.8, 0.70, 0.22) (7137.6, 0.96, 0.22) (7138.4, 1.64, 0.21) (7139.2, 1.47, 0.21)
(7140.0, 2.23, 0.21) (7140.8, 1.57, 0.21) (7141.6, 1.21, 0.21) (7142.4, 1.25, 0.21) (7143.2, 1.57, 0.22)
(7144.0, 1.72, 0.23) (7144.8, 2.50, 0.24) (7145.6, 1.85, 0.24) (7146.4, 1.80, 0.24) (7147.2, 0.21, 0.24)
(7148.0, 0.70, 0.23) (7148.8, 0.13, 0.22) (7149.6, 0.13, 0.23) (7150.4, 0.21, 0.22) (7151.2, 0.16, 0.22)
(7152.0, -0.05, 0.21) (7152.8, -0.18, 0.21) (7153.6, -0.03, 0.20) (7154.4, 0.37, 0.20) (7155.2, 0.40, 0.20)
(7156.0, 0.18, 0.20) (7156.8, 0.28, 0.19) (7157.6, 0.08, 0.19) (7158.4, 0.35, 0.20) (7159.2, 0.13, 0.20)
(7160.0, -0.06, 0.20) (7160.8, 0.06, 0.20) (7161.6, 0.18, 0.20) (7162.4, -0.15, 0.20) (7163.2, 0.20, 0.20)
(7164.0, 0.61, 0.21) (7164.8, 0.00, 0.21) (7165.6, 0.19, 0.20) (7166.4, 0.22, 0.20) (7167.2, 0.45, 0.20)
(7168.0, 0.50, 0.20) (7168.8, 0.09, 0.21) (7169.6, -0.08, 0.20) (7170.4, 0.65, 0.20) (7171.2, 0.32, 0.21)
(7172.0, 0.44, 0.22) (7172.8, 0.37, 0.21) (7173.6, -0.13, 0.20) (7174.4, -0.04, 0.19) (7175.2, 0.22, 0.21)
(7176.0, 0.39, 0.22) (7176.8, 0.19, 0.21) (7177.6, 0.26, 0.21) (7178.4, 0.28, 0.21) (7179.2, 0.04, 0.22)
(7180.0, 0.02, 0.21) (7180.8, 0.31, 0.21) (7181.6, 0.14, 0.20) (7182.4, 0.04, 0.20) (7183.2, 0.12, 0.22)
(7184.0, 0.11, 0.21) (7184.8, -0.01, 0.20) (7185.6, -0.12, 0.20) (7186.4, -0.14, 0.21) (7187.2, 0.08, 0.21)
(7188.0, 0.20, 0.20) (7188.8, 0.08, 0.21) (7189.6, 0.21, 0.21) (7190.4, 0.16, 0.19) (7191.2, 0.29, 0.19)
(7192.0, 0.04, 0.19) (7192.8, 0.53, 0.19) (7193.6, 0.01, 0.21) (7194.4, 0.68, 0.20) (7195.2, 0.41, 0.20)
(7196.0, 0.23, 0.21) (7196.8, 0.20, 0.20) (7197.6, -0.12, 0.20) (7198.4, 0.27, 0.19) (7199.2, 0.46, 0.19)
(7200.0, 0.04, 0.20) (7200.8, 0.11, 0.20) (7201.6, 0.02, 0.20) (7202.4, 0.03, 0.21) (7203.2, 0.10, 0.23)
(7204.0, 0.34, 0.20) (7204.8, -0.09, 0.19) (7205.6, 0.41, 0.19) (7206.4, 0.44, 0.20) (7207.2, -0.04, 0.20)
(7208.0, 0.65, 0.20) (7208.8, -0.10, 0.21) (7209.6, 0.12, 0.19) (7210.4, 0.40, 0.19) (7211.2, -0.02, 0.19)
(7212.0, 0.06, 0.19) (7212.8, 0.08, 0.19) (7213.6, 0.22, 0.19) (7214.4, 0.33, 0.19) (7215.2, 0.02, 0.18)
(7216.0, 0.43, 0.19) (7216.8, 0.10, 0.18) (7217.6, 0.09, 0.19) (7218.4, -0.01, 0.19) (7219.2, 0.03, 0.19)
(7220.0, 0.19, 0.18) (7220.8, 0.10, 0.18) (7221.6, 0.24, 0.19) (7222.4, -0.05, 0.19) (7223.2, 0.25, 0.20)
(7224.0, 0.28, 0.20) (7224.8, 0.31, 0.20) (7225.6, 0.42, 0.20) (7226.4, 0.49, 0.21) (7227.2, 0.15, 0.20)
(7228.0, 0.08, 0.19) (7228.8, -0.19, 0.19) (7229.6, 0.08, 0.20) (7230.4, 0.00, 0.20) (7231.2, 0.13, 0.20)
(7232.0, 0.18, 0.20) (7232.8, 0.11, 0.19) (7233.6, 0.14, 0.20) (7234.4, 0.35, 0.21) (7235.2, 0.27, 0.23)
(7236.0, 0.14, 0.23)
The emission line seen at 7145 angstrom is [O II]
